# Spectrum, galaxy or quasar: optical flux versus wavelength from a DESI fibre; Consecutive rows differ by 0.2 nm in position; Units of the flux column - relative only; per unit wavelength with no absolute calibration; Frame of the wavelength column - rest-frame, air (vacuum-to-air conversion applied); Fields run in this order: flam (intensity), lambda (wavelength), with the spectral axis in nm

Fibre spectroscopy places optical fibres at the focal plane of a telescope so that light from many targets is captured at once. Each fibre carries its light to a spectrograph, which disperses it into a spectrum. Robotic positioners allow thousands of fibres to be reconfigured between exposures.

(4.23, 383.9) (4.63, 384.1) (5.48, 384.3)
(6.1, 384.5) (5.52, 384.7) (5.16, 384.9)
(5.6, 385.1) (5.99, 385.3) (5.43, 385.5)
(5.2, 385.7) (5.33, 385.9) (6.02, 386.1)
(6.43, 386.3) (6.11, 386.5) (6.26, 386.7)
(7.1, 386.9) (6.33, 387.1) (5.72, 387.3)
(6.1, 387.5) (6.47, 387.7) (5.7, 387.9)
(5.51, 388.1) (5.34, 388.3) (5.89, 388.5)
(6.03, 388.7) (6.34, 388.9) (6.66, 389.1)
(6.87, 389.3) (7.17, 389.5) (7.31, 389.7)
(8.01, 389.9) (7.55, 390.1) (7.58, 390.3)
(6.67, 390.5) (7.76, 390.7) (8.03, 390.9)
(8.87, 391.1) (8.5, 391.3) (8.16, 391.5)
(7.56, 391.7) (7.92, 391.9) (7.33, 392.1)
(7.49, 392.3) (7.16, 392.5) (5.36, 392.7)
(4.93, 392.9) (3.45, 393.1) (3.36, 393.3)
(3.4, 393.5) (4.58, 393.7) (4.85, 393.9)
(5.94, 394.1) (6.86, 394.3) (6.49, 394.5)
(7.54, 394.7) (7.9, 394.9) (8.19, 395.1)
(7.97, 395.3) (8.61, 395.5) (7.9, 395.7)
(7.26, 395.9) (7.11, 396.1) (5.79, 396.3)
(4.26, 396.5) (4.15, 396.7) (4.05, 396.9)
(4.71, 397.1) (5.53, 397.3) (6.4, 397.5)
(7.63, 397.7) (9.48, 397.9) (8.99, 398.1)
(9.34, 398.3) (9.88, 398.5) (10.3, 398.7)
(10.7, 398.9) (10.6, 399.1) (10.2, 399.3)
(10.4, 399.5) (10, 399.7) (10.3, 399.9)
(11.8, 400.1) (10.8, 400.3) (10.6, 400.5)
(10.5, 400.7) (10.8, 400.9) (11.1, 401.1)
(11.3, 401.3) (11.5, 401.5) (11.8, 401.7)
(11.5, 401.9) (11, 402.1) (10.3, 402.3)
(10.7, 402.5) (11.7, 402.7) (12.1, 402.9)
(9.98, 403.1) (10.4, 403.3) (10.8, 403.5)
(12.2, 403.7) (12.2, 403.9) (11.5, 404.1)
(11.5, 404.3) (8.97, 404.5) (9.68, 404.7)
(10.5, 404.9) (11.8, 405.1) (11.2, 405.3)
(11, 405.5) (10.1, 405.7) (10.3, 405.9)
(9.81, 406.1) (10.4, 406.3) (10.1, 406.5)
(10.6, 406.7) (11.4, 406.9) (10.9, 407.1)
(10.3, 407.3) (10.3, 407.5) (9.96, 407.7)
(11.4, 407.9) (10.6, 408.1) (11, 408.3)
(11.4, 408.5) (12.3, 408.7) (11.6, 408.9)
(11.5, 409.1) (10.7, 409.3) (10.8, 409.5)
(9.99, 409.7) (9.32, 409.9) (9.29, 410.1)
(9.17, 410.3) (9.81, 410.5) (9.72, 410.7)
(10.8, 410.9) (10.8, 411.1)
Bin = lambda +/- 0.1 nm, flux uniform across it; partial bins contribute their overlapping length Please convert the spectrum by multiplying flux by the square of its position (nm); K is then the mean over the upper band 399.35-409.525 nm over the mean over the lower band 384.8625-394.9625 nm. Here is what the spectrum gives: 1.84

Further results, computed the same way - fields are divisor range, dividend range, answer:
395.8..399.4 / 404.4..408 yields 1.44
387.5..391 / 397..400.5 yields 1.45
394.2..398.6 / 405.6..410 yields 1.59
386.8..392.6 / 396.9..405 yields 1.54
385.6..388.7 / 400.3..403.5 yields 1.99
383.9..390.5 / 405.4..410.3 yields 1.92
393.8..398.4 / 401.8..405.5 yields 1.67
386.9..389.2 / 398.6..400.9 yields 1.85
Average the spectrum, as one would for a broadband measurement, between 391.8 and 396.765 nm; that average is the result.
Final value 6.25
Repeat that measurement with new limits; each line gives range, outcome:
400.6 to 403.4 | 11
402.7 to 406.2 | 10.9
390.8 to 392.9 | 7.51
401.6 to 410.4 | 10.8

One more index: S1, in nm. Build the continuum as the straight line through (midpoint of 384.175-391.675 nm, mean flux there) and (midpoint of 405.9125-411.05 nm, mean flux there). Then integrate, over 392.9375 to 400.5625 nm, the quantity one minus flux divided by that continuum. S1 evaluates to 0.73 nm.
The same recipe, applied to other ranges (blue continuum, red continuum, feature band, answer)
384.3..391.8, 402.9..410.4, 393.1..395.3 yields 0.57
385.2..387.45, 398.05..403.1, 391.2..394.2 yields 0.76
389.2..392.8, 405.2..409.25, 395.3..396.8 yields 0.35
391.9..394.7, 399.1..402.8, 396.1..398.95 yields 0.49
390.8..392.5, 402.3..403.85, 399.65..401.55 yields -0.08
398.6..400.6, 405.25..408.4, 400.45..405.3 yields -0.21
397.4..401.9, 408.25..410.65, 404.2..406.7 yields -0.01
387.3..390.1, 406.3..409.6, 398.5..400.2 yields -0.30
